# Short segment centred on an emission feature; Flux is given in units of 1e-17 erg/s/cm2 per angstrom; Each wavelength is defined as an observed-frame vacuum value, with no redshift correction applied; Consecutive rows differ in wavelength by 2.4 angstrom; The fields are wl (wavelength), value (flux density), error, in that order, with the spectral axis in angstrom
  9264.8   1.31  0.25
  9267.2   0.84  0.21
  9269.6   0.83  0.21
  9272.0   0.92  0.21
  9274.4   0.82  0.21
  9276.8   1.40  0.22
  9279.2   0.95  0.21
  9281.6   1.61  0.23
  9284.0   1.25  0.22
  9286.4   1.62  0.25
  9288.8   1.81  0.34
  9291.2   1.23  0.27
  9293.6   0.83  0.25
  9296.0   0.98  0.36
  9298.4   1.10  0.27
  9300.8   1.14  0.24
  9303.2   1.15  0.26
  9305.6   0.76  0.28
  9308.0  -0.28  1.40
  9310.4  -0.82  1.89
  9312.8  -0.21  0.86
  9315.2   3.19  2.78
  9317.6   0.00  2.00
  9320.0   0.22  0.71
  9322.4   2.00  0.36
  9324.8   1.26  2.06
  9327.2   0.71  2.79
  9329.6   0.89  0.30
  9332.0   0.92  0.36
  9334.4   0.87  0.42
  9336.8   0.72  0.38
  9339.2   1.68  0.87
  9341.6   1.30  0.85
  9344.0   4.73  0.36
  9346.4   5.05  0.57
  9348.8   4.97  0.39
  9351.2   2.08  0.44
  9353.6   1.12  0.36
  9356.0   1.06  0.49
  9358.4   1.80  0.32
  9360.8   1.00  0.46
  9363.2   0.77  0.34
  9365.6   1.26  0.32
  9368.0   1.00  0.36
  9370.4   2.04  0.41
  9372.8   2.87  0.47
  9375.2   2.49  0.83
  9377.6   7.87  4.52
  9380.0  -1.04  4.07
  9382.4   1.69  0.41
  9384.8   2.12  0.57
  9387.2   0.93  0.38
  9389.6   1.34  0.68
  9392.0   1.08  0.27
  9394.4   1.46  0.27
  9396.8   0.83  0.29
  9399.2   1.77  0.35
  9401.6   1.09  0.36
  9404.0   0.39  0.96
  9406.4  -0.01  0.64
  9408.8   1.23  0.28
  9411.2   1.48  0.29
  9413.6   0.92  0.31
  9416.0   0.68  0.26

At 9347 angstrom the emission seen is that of H-alpha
